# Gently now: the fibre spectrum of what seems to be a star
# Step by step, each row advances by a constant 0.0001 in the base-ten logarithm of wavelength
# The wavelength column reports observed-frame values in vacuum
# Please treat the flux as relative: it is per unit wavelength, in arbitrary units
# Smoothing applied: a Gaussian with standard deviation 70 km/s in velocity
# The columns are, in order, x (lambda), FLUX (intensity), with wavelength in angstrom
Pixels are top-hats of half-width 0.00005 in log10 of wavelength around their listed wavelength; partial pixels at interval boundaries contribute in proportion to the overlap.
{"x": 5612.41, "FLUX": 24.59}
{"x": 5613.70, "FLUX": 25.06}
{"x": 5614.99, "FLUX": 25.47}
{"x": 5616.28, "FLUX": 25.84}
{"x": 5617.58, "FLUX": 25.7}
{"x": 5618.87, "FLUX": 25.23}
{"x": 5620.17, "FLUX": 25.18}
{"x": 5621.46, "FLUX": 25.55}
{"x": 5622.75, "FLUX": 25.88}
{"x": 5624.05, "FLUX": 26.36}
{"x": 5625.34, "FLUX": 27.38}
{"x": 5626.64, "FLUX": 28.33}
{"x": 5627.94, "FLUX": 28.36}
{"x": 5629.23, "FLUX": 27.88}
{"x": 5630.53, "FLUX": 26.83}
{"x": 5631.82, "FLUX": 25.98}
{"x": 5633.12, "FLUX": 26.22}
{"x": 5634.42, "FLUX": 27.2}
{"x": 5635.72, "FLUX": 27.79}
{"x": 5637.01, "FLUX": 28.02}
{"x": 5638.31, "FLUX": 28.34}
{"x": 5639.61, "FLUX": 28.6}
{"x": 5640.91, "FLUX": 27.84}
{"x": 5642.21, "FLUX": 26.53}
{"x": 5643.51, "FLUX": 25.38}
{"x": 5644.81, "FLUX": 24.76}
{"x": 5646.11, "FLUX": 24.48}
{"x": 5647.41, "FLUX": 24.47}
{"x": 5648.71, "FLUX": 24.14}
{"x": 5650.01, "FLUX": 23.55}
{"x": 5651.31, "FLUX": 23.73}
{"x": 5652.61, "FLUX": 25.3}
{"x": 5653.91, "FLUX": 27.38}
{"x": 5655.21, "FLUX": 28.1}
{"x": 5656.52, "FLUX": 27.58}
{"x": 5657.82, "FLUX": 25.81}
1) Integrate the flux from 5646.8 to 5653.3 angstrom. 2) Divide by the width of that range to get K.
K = 24.3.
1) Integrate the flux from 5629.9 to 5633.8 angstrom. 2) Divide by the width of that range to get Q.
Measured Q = 26.4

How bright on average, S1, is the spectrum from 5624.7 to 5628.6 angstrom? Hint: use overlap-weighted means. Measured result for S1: 28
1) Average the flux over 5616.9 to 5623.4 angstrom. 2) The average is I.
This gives 25.5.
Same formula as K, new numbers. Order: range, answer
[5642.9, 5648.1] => 24.8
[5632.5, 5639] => 27.5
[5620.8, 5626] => 26.3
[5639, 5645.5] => 26.6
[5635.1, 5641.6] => 28.1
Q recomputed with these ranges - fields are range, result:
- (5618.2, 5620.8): 25.2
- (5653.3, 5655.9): 27.7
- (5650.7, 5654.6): 25.5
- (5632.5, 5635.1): 26.7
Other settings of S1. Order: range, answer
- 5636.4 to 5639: 28.2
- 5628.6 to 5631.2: 27.4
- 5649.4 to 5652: 23.7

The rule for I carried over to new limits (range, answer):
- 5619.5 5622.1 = 25.3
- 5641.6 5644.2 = 25.9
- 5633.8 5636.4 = 27.6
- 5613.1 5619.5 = 25.5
